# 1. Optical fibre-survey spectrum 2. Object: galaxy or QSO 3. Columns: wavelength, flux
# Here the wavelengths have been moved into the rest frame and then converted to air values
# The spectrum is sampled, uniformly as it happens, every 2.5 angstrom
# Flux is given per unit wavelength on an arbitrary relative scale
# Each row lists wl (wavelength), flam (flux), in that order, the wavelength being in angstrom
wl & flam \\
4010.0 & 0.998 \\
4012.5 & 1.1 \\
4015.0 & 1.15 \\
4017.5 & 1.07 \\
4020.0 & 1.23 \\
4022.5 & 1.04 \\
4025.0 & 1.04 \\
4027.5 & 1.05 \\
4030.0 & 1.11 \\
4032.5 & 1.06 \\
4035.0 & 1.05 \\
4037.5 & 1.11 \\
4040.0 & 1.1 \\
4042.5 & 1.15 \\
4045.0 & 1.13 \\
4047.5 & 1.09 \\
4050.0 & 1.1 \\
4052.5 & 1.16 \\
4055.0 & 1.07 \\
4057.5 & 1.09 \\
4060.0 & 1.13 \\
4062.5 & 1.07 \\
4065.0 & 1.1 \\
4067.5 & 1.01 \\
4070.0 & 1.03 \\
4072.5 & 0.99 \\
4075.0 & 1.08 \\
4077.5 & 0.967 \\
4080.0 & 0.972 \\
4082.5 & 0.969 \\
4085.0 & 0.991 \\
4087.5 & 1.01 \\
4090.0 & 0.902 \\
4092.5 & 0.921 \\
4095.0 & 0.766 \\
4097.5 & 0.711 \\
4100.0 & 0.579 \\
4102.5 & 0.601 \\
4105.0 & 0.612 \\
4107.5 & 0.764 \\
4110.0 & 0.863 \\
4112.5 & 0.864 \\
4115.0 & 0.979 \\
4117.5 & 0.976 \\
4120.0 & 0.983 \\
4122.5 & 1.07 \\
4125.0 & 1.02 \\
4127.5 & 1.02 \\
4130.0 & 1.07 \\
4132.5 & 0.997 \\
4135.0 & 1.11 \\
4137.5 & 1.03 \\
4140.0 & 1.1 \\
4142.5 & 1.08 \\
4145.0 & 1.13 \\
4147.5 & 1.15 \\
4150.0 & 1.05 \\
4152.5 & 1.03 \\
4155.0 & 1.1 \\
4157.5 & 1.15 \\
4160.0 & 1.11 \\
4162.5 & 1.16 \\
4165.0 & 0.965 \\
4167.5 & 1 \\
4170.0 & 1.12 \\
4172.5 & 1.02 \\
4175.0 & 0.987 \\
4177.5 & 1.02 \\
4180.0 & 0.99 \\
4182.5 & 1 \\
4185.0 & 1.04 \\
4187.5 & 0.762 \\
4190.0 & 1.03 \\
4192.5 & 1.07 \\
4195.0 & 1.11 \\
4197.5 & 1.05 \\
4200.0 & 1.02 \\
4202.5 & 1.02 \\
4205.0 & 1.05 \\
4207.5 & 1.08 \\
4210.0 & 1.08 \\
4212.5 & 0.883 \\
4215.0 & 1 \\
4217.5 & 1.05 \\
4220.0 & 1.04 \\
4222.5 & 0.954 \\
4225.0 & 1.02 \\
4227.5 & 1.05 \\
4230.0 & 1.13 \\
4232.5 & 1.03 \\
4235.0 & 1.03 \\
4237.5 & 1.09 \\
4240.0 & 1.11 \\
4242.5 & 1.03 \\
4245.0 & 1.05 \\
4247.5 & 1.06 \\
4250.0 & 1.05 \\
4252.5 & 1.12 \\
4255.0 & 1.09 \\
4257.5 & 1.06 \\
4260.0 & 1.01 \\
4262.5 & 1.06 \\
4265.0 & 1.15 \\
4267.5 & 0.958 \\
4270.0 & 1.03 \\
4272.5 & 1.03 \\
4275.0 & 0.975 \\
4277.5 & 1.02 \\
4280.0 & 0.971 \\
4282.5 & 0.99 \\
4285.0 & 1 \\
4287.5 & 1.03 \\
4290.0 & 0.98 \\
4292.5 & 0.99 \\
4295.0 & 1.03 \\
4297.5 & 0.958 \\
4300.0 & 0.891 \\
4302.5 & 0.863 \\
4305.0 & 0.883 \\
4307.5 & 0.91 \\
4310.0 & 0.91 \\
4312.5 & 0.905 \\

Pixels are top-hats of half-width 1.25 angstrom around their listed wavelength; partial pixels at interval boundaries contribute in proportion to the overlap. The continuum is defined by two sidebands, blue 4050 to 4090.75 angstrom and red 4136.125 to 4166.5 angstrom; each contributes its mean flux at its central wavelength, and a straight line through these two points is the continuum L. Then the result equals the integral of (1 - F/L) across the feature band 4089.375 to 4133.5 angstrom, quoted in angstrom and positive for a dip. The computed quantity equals 8.0 angstrom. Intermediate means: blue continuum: 1.04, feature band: 0.871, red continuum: 1.09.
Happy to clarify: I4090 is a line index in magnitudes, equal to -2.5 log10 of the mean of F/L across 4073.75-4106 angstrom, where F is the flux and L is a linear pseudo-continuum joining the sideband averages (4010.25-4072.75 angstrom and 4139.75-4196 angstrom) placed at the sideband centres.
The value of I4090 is 0.25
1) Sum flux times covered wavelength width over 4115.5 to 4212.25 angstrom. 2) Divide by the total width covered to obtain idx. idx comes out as 1.04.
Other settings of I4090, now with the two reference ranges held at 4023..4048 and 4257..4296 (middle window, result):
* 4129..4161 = -0.030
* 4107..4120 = 0.176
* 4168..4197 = 0.032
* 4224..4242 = -0.037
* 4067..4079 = 0.064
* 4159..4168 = -0.013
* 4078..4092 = 0.114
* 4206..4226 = 0.022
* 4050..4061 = -0.029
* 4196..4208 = -0.005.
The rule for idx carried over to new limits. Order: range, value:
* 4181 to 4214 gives 1.01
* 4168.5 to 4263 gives 1.04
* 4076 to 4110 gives 0.831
